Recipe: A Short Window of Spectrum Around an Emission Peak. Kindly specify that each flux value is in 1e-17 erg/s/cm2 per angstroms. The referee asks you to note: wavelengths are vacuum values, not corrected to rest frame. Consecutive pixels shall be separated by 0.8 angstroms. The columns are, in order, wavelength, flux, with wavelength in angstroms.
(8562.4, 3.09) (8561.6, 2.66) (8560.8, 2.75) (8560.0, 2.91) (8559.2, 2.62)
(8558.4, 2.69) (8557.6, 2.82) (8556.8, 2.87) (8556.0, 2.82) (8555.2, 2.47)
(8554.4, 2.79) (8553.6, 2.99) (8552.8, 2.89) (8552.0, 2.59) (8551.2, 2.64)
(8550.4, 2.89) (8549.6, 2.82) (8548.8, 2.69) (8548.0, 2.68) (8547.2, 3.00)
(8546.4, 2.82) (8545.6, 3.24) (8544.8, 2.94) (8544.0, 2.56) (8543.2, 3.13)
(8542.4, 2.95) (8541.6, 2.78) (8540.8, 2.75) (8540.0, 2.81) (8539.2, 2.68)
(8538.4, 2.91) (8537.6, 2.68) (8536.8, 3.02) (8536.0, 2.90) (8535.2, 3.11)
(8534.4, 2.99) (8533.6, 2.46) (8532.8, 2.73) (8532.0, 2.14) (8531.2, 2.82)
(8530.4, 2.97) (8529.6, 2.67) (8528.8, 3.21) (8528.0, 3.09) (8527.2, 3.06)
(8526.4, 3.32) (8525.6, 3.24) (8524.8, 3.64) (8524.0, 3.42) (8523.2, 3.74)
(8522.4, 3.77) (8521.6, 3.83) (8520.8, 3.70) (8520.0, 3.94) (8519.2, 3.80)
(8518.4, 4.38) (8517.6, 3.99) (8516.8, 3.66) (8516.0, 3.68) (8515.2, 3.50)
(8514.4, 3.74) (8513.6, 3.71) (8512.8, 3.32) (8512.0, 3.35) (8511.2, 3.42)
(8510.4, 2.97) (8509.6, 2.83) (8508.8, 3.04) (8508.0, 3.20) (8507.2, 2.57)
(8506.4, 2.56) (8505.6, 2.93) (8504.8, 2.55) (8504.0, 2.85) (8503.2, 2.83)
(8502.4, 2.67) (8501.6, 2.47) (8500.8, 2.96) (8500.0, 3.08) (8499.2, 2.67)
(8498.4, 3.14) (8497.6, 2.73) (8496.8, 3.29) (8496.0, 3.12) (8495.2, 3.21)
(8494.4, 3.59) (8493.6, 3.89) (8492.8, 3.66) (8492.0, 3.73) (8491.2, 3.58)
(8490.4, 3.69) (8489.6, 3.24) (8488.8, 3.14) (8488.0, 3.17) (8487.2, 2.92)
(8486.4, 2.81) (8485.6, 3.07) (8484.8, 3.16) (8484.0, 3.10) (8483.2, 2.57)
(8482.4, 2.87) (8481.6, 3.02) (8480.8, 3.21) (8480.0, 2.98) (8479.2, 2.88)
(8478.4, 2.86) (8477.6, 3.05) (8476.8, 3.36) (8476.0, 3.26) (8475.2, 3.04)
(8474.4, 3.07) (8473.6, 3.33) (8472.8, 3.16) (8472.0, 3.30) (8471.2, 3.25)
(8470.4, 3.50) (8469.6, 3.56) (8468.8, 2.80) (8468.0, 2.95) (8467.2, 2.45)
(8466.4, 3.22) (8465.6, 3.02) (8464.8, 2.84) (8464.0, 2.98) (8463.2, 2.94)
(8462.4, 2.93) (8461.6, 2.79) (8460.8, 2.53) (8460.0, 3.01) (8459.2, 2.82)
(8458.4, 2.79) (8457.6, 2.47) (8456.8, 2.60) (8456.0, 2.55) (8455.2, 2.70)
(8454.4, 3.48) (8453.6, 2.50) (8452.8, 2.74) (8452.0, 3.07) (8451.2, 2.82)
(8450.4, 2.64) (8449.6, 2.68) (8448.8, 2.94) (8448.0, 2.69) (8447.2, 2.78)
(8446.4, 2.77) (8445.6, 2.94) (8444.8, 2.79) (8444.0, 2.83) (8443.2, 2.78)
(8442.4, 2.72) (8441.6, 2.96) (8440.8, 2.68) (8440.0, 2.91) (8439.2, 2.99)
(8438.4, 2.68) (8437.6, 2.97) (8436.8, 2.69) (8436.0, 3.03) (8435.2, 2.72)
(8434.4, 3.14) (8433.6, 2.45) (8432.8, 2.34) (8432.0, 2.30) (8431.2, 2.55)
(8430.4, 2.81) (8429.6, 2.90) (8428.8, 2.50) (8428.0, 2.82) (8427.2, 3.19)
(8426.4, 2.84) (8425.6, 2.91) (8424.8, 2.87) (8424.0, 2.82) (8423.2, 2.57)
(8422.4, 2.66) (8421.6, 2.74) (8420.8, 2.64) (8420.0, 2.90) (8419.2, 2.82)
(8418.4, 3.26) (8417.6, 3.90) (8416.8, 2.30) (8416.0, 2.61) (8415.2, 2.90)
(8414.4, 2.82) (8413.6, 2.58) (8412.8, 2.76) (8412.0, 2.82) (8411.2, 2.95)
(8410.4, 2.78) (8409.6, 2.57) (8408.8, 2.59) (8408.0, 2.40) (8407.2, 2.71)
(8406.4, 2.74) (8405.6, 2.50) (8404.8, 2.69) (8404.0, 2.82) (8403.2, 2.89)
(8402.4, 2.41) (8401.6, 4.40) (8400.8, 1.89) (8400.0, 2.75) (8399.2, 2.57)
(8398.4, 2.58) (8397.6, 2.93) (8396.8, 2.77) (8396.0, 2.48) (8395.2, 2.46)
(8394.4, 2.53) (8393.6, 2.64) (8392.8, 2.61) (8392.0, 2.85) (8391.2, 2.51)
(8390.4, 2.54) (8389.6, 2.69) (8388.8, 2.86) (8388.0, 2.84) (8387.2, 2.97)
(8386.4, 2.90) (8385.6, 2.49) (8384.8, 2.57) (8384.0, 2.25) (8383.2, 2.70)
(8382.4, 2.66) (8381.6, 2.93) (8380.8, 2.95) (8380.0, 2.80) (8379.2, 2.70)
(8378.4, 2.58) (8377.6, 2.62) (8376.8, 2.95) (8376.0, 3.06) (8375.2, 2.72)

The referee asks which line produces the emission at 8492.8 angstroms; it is H-alpha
